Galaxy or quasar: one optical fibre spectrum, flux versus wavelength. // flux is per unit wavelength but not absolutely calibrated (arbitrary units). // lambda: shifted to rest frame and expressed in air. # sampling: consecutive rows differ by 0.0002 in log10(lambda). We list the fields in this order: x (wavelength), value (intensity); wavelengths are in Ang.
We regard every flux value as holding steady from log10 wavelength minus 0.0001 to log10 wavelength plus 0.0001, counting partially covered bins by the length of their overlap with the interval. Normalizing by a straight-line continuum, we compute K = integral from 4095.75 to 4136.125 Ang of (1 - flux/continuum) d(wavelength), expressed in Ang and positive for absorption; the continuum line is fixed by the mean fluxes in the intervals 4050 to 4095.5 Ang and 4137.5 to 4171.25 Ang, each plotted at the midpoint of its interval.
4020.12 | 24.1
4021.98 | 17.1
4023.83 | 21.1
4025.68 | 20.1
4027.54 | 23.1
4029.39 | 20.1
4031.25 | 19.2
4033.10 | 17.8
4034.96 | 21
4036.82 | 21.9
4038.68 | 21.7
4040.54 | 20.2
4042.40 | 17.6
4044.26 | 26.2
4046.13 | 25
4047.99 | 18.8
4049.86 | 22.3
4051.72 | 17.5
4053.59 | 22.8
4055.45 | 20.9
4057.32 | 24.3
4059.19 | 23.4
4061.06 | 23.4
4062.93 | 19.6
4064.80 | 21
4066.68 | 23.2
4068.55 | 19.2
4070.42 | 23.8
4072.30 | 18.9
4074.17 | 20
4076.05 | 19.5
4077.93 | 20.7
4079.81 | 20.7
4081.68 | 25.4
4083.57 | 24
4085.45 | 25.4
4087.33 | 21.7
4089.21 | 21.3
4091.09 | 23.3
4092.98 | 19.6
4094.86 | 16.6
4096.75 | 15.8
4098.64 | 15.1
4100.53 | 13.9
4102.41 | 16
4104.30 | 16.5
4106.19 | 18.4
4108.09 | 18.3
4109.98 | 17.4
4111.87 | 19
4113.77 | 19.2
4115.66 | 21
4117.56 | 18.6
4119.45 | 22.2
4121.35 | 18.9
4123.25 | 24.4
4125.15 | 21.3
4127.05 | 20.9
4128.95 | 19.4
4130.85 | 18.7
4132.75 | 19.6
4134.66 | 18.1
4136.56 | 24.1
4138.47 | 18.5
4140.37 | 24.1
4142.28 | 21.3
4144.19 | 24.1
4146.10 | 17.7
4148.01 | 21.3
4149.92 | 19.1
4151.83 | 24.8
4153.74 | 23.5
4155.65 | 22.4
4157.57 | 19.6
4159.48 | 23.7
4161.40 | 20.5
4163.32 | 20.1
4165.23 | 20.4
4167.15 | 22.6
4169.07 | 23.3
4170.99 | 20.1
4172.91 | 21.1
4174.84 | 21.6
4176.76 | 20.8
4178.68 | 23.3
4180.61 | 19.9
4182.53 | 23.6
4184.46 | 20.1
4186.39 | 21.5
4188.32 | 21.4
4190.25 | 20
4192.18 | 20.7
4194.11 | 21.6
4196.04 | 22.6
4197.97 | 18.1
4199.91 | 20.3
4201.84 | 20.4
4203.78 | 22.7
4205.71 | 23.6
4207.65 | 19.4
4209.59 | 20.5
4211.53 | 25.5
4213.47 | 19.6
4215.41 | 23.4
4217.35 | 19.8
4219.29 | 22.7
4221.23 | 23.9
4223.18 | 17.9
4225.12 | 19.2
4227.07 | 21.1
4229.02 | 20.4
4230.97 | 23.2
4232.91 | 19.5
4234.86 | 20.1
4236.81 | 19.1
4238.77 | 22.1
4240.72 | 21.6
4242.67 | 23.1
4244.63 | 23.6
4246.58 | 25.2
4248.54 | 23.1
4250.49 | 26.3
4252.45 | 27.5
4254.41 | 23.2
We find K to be 5.2 Ang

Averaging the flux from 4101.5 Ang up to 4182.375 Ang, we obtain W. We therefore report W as 20.7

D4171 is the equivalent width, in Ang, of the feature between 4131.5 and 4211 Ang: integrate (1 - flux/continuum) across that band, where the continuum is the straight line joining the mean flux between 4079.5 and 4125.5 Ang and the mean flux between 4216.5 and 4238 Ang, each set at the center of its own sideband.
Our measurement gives -4.1 Ang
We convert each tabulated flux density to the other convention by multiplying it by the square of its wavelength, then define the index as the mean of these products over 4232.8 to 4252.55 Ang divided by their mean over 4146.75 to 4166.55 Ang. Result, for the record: 1.10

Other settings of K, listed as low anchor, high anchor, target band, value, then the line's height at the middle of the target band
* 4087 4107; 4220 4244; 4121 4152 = -3.5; 18.8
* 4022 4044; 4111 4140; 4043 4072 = -2.3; 20.4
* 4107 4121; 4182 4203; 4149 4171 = -1.6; 20.3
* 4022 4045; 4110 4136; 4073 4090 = -1.4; 20.3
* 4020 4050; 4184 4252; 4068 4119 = 3.6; 21.1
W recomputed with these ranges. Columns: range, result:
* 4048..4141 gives 20.3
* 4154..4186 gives 21.5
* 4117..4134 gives 20.4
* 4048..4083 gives 21.4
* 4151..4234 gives 21.4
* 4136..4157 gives 21.8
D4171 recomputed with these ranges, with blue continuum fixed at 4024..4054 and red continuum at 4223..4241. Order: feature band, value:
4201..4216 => -1.0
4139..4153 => -0.7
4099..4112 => 2.4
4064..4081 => 0.0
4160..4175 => -0.5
